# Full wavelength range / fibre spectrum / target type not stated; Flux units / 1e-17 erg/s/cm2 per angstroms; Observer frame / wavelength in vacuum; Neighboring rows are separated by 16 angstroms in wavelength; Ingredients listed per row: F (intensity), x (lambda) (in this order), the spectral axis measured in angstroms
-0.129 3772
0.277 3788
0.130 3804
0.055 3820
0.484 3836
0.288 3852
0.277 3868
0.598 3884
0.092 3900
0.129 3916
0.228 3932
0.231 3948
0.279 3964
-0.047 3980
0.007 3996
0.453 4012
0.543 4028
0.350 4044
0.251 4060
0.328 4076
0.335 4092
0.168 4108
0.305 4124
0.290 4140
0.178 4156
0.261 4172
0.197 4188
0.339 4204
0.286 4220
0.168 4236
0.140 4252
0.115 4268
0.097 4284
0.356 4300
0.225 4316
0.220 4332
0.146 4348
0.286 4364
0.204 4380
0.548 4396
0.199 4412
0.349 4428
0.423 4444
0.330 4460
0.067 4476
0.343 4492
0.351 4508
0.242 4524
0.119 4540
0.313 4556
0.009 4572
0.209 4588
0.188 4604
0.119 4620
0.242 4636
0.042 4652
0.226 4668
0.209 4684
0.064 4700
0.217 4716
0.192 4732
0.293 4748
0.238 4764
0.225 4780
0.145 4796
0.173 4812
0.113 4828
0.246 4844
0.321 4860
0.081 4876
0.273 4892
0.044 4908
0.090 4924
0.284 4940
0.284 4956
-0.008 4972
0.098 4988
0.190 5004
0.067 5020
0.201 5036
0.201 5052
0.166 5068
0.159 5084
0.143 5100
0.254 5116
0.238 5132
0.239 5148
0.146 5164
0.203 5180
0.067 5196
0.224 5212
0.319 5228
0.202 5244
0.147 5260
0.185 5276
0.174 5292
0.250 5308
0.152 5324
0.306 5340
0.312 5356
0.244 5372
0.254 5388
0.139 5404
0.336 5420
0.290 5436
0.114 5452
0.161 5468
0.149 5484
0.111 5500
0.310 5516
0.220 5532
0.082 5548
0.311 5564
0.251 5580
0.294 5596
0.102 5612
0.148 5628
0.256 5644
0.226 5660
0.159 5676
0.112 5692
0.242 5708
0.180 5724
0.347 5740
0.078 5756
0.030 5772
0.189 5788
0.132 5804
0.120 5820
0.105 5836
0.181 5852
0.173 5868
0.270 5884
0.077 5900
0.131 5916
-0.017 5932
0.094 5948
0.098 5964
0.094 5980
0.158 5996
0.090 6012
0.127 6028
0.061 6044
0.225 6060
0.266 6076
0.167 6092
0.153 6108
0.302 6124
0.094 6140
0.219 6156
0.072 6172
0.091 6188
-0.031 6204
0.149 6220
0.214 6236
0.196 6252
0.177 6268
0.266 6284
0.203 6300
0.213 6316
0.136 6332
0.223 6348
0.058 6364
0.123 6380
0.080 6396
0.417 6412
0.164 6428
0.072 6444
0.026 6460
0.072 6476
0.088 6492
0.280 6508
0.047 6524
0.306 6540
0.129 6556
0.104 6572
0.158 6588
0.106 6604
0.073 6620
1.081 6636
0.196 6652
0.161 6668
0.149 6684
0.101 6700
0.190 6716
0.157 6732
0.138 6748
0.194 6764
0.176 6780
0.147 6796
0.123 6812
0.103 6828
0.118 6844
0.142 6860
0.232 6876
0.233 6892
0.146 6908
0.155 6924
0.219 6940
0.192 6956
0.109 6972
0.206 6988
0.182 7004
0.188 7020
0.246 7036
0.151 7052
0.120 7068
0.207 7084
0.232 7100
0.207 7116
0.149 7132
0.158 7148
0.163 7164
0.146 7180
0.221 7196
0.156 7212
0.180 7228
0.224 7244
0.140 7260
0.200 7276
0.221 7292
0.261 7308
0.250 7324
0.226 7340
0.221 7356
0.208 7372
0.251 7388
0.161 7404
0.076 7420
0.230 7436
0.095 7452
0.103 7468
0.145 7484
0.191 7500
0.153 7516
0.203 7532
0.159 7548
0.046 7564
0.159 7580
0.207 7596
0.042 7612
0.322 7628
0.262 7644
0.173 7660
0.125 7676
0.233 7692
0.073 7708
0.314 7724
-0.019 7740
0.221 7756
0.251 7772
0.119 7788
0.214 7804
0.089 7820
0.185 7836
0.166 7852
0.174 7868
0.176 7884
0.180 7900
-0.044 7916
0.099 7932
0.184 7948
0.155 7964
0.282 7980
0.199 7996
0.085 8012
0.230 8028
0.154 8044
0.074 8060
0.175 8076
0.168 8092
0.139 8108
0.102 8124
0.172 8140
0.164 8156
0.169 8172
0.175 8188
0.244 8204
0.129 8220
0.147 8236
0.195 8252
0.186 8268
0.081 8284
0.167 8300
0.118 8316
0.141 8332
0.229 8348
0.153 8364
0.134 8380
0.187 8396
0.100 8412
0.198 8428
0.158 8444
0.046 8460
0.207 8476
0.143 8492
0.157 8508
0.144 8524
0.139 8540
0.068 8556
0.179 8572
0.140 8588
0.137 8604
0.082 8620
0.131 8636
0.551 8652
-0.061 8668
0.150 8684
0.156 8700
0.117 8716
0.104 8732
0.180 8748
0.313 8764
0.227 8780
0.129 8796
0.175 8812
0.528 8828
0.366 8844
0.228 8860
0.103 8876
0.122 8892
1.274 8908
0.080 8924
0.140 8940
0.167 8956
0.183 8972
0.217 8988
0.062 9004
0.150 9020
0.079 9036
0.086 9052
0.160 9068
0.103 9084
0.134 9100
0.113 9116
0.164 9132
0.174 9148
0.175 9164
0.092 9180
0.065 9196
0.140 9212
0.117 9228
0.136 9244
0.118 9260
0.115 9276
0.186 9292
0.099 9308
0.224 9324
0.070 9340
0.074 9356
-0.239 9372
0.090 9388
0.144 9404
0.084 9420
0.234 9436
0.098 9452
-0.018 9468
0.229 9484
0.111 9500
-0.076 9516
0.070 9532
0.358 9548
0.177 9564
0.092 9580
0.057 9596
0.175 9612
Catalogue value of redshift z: 0.78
